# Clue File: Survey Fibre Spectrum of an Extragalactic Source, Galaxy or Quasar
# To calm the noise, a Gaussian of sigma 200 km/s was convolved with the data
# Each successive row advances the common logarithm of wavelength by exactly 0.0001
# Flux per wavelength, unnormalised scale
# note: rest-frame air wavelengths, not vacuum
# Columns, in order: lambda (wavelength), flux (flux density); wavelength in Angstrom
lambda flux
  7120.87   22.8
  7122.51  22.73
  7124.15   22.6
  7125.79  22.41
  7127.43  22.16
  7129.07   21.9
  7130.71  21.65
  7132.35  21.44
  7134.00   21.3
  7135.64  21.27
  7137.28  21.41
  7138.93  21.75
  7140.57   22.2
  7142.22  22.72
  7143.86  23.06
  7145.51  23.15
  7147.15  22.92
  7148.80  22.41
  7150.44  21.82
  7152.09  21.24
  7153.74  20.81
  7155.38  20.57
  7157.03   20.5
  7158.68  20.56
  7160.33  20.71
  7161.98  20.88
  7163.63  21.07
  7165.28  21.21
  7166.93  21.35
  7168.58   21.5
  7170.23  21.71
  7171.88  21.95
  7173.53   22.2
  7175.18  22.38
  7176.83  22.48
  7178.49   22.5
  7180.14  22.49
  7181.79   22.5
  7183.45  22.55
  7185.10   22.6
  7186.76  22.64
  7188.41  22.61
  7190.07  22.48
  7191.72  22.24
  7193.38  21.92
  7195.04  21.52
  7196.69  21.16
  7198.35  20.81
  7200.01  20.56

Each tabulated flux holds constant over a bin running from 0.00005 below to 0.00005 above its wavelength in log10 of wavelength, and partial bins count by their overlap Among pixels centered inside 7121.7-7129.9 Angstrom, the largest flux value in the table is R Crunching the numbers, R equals 22.73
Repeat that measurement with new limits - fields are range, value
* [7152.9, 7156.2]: 20.81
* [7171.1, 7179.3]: 22.5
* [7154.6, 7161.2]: 20.71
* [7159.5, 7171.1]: 21.71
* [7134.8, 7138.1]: 21.41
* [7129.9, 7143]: 22.72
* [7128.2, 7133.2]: 21.9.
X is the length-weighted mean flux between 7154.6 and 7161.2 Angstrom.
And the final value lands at 20.6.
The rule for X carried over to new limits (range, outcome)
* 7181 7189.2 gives 22.6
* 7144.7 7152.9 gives 22.3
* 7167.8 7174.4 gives 21.9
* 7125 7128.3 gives 22.3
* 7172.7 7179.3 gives 22.4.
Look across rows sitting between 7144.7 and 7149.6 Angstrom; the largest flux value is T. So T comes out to 23.15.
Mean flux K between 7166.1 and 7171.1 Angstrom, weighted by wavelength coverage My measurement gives 21.5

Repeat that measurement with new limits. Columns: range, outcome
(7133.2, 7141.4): 21.6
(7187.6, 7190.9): 22.6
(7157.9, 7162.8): 20.7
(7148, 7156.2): 21.4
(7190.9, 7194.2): 22.1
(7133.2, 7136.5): 21.3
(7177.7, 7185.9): 22.5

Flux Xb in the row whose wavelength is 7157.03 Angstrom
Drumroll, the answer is 20.5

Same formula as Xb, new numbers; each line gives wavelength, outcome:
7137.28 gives 21.41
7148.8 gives 22.41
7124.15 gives 22.6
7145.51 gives 23.15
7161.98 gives 20.88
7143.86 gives 23.06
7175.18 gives 22.38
